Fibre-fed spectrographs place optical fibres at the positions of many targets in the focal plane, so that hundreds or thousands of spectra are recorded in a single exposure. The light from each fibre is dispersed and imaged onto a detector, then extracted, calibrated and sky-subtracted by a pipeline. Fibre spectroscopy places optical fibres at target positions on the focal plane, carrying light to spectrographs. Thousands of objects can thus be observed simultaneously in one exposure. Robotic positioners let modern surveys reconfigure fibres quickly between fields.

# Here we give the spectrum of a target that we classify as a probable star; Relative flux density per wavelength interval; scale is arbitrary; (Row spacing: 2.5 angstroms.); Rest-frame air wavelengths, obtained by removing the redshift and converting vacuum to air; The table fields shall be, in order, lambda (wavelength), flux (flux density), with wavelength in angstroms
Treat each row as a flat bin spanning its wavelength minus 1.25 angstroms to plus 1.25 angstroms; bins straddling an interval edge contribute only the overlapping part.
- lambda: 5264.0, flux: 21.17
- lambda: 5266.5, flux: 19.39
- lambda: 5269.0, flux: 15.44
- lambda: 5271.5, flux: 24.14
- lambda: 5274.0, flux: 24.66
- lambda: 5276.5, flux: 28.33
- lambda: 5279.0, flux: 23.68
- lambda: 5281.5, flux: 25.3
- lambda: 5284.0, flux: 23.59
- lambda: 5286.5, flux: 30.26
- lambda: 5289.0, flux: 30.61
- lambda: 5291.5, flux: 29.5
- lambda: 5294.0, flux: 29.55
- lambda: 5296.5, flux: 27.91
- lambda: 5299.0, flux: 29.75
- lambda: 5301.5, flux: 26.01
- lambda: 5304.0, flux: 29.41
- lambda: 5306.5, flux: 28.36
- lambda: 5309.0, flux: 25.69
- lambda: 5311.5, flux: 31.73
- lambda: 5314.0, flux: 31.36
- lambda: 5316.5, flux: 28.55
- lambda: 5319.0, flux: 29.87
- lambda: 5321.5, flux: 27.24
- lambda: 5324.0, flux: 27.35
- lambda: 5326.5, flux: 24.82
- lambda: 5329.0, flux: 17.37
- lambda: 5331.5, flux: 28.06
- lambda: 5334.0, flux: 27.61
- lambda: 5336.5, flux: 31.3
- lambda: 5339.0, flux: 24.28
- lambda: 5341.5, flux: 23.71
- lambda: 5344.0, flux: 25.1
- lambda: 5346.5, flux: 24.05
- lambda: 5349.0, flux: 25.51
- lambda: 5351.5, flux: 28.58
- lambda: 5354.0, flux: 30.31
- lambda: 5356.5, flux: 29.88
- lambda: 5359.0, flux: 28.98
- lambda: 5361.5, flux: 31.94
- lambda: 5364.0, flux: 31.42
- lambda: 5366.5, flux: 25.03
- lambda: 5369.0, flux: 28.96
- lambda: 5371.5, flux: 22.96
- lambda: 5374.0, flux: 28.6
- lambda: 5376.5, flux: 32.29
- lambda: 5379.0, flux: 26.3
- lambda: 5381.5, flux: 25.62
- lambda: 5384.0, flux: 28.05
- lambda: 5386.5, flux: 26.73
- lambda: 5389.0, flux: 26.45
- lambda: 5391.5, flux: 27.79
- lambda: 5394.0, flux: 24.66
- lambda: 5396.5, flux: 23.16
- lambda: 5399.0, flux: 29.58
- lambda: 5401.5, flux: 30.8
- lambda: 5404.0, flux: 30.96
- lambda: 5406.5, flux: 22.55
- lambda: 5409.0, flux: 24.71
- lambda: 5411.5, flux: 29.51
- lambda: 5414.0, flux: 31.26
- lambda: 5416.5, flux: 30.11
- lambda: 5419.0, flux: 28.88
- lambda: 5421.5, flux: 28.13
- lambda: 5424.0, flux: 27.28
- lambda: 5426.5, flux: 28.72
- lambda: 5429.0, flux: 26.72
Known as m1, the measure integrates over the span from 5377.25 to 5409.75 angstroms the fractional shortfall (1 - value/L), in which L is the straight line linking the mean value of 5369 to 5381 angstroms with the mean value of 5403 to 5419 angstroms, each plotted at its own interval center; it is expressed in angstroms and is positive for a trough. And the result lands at 1.2 angstroms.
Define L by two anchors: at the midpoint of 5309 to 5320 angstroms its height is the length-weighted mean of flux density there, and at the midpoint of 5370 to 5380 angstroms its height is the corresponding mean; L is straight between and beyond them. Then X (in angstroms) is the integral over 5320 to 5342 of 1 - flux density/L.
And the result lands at 2.54 angstroms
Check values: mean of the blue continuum 29.9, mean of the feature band 25.9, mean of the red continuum 27.6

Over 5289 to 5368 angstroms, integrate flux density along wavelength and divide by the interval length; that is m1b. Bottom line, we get 27.8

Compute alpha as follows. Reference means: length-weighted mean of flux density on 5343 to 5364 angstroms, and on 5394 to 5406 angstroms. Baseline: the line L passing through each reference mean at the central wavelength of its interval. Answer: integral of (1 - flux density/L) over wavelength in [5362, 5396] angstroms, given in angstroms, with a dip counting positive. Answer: 0.9 angstroms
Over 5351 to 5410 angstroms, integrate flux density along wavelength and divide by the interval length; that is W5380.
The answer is 27.8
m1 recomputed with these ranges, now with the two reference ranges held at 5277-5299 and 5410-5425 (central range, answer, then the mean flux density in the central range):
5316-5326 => 0.03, 28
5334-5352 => 1.42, 26.1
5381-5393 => 0.77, 27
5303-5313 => -0.33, 28.8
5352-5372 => -0.26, 28.9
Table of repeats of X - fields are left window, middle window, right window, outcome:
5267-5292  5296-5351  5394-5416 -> -2.0 angstroms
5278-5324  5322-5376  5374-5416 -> 1.7 angstroms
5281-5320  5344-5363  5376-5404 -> -0.2 angstroms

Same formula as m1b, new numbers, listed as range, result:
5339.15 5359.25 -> 26.8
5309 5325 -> 29.1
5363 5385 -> 27.6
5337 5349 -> 24.9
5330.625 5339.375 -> 28.2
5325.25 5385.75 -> 27.1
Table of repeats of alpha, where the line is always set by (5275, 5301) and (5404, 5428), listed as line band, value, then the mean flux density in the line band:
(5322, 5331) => 1.3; 23.9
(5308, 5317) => -0.5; 29.5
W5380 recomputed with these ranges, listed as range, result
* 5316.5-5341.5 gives 26.4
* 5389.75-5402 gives 26.9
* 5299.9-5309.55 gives 27.6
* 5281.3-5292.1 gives 28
